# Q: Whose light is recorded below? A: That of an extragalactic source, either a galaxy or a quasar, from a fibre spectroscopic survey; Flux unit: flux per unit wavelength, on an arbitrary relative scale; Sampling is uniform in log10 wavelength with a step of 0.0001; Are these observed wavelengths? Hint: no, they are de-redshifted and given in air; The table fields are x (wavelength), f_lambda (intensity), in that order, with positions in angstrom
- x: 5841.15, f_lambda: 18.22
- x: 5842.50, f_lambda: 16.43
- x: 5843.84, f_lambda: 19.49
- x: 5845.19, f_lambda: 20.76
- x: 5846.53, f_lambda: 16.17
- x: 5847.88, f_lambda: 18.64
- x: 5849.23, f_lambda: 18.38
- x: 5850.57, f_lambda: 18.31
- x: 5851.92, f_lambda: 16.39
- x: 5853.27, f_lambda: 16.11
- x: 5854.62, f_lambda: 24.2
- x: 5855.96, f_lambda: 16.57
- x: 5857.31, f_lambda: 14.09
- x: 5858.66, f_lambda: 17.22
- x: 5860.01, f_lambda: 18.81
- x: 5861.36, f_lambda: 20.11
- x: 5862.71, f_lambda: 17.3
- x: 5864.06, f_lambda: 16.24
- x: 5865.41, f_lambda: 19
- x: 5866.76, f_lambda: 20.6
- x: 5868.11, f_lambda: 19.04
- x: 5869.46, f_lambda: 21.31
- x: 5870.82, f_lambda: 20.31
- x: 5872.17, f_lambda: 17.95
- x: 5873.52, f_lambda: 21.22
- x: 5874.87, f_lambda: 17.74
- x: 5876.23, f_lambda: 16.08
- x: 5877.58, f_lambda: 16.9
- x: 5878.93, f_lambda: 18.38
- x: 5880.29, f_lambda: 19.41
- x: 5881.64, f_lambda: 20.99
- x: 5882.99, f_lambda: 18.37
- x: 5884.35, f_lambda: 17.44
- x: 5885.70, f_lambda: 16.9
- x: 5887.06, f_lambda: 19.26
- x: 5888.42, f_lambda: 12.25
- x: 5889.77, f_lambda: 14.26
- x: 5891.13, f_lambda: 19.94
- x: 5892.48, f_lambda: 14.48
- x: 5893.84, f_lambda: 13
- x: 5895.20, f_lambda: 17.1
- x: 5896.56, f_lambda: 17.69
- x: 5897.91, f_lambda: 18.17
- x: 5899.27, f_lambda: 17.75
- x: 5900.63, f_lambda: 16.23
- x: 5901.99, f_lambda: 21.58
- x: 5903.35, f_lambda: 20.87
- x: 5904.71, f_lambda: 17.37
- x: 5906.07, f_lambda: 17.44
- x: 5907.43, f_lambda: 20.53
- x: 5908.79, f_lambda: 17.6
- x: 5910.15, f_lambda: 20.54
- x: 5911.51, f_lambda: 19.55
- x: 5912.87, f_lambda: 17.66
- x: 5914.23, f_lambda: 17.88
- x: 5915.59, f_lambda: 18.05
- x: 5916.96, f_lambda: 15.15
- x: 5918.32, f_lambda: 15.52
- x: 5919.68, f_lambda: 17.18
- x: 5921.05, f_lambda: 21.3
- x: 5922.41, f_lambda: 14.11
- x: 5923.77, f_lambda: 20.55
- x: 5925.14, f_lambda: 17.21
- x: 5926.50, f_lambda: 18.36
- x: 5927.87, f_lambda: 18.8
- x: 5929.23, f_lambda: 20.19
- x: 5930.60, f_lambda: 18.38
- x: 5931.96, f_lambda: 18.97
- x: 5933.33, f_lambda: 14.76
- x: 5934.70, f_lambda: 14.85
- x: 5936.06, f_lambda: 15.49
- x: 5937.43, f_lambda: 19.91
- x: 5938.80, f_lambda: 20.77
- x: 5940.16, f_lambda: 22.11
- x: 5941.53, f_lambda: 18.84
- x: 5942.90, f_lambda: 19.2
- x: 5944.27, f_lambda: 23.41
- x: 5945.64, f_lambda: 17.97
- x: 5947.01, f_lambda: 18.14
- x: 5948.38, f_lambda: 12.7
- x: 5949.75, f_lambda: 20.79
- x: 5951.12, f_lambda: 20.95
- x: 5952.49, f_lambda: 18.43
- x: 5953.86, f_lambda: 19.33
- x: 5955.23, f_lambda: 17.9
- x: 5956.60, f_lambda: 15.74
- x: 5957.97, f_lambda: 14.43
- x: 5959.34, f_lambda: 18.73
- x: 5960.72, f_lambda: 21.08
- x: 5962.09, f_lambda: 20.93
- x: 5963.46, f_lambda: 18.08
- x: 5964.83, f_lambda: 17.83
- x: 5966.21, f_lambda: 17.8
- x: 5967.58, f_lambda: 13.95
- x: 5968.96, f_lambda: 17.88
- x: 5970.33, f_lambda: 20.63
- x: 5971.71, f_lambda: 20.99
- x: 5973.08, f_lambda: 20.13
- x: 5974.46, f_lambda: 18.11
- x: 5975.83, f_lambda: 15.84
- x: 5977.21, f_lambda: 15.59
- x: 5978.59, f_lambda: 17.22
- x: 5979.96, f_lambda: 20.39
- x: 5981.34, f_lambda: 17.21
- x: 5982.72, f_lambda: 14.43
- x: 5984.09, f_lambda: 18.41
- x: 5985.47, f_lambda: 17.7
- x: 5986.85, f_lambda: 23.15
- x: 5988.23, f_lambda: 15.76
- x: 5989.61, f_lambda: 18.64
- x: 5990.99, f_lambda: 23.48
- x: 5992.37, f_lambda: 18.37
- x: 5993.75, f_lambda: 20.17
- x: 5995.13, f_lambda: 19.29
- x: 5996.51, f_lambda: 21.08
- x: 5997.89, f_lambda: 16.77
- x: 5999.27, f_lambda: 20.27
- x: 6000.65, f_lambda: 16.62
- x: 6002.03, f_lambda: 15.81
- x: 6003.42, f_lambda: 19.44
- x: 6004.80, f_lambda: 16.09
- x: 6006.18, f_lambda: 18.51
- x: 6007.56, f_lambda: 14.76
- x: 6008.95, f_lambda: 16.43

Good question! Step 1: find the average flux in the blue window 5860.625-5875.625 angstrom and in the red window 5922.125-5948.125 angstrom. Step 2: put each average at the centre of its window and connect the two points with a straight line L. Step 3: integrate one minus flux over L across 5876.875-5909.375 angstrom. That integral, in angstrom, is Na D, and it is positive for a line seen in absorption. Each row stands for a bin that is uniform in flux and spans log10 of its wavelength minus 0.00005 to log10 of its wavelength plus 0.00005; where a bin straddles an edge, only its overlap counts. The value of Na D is 2.1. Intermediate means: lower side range 19.1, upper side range 18.5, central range 17.7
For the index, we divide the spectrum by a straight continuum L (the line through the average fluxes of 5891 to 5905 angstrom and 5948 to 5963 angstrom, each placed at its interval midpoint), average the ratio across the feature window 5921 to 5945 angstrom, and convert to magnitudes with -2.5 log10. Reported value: -0.035 mag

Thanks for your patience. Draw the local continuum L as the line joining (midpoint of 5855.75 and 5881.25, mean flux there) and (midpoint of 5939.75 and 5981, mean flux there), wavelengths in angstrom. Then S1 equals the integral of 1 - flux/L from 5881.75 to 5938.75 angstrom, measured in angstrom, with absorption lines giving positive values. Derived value 2.3 angstrom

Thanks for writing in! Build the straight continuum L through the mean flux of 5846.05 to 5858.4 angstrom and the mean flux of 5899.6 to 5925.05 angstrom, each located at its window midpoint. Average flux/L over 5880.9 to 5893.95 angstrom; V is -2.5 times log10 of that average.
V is 0.07 mag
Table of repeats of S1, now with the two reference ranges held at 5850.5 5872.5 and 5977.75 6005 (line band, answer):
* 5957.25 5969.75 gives 0.4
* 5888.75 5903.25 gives 1.1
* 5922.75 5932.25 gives -0.1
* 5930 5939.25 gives 0.5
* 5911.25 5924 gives 0.7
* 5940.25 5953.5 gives -0.4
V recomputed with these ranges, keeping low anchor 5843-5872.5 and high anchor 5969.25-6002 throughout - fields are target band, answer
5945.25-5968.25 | 0.04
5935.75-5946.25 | -0.07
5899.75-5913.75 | -0.02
